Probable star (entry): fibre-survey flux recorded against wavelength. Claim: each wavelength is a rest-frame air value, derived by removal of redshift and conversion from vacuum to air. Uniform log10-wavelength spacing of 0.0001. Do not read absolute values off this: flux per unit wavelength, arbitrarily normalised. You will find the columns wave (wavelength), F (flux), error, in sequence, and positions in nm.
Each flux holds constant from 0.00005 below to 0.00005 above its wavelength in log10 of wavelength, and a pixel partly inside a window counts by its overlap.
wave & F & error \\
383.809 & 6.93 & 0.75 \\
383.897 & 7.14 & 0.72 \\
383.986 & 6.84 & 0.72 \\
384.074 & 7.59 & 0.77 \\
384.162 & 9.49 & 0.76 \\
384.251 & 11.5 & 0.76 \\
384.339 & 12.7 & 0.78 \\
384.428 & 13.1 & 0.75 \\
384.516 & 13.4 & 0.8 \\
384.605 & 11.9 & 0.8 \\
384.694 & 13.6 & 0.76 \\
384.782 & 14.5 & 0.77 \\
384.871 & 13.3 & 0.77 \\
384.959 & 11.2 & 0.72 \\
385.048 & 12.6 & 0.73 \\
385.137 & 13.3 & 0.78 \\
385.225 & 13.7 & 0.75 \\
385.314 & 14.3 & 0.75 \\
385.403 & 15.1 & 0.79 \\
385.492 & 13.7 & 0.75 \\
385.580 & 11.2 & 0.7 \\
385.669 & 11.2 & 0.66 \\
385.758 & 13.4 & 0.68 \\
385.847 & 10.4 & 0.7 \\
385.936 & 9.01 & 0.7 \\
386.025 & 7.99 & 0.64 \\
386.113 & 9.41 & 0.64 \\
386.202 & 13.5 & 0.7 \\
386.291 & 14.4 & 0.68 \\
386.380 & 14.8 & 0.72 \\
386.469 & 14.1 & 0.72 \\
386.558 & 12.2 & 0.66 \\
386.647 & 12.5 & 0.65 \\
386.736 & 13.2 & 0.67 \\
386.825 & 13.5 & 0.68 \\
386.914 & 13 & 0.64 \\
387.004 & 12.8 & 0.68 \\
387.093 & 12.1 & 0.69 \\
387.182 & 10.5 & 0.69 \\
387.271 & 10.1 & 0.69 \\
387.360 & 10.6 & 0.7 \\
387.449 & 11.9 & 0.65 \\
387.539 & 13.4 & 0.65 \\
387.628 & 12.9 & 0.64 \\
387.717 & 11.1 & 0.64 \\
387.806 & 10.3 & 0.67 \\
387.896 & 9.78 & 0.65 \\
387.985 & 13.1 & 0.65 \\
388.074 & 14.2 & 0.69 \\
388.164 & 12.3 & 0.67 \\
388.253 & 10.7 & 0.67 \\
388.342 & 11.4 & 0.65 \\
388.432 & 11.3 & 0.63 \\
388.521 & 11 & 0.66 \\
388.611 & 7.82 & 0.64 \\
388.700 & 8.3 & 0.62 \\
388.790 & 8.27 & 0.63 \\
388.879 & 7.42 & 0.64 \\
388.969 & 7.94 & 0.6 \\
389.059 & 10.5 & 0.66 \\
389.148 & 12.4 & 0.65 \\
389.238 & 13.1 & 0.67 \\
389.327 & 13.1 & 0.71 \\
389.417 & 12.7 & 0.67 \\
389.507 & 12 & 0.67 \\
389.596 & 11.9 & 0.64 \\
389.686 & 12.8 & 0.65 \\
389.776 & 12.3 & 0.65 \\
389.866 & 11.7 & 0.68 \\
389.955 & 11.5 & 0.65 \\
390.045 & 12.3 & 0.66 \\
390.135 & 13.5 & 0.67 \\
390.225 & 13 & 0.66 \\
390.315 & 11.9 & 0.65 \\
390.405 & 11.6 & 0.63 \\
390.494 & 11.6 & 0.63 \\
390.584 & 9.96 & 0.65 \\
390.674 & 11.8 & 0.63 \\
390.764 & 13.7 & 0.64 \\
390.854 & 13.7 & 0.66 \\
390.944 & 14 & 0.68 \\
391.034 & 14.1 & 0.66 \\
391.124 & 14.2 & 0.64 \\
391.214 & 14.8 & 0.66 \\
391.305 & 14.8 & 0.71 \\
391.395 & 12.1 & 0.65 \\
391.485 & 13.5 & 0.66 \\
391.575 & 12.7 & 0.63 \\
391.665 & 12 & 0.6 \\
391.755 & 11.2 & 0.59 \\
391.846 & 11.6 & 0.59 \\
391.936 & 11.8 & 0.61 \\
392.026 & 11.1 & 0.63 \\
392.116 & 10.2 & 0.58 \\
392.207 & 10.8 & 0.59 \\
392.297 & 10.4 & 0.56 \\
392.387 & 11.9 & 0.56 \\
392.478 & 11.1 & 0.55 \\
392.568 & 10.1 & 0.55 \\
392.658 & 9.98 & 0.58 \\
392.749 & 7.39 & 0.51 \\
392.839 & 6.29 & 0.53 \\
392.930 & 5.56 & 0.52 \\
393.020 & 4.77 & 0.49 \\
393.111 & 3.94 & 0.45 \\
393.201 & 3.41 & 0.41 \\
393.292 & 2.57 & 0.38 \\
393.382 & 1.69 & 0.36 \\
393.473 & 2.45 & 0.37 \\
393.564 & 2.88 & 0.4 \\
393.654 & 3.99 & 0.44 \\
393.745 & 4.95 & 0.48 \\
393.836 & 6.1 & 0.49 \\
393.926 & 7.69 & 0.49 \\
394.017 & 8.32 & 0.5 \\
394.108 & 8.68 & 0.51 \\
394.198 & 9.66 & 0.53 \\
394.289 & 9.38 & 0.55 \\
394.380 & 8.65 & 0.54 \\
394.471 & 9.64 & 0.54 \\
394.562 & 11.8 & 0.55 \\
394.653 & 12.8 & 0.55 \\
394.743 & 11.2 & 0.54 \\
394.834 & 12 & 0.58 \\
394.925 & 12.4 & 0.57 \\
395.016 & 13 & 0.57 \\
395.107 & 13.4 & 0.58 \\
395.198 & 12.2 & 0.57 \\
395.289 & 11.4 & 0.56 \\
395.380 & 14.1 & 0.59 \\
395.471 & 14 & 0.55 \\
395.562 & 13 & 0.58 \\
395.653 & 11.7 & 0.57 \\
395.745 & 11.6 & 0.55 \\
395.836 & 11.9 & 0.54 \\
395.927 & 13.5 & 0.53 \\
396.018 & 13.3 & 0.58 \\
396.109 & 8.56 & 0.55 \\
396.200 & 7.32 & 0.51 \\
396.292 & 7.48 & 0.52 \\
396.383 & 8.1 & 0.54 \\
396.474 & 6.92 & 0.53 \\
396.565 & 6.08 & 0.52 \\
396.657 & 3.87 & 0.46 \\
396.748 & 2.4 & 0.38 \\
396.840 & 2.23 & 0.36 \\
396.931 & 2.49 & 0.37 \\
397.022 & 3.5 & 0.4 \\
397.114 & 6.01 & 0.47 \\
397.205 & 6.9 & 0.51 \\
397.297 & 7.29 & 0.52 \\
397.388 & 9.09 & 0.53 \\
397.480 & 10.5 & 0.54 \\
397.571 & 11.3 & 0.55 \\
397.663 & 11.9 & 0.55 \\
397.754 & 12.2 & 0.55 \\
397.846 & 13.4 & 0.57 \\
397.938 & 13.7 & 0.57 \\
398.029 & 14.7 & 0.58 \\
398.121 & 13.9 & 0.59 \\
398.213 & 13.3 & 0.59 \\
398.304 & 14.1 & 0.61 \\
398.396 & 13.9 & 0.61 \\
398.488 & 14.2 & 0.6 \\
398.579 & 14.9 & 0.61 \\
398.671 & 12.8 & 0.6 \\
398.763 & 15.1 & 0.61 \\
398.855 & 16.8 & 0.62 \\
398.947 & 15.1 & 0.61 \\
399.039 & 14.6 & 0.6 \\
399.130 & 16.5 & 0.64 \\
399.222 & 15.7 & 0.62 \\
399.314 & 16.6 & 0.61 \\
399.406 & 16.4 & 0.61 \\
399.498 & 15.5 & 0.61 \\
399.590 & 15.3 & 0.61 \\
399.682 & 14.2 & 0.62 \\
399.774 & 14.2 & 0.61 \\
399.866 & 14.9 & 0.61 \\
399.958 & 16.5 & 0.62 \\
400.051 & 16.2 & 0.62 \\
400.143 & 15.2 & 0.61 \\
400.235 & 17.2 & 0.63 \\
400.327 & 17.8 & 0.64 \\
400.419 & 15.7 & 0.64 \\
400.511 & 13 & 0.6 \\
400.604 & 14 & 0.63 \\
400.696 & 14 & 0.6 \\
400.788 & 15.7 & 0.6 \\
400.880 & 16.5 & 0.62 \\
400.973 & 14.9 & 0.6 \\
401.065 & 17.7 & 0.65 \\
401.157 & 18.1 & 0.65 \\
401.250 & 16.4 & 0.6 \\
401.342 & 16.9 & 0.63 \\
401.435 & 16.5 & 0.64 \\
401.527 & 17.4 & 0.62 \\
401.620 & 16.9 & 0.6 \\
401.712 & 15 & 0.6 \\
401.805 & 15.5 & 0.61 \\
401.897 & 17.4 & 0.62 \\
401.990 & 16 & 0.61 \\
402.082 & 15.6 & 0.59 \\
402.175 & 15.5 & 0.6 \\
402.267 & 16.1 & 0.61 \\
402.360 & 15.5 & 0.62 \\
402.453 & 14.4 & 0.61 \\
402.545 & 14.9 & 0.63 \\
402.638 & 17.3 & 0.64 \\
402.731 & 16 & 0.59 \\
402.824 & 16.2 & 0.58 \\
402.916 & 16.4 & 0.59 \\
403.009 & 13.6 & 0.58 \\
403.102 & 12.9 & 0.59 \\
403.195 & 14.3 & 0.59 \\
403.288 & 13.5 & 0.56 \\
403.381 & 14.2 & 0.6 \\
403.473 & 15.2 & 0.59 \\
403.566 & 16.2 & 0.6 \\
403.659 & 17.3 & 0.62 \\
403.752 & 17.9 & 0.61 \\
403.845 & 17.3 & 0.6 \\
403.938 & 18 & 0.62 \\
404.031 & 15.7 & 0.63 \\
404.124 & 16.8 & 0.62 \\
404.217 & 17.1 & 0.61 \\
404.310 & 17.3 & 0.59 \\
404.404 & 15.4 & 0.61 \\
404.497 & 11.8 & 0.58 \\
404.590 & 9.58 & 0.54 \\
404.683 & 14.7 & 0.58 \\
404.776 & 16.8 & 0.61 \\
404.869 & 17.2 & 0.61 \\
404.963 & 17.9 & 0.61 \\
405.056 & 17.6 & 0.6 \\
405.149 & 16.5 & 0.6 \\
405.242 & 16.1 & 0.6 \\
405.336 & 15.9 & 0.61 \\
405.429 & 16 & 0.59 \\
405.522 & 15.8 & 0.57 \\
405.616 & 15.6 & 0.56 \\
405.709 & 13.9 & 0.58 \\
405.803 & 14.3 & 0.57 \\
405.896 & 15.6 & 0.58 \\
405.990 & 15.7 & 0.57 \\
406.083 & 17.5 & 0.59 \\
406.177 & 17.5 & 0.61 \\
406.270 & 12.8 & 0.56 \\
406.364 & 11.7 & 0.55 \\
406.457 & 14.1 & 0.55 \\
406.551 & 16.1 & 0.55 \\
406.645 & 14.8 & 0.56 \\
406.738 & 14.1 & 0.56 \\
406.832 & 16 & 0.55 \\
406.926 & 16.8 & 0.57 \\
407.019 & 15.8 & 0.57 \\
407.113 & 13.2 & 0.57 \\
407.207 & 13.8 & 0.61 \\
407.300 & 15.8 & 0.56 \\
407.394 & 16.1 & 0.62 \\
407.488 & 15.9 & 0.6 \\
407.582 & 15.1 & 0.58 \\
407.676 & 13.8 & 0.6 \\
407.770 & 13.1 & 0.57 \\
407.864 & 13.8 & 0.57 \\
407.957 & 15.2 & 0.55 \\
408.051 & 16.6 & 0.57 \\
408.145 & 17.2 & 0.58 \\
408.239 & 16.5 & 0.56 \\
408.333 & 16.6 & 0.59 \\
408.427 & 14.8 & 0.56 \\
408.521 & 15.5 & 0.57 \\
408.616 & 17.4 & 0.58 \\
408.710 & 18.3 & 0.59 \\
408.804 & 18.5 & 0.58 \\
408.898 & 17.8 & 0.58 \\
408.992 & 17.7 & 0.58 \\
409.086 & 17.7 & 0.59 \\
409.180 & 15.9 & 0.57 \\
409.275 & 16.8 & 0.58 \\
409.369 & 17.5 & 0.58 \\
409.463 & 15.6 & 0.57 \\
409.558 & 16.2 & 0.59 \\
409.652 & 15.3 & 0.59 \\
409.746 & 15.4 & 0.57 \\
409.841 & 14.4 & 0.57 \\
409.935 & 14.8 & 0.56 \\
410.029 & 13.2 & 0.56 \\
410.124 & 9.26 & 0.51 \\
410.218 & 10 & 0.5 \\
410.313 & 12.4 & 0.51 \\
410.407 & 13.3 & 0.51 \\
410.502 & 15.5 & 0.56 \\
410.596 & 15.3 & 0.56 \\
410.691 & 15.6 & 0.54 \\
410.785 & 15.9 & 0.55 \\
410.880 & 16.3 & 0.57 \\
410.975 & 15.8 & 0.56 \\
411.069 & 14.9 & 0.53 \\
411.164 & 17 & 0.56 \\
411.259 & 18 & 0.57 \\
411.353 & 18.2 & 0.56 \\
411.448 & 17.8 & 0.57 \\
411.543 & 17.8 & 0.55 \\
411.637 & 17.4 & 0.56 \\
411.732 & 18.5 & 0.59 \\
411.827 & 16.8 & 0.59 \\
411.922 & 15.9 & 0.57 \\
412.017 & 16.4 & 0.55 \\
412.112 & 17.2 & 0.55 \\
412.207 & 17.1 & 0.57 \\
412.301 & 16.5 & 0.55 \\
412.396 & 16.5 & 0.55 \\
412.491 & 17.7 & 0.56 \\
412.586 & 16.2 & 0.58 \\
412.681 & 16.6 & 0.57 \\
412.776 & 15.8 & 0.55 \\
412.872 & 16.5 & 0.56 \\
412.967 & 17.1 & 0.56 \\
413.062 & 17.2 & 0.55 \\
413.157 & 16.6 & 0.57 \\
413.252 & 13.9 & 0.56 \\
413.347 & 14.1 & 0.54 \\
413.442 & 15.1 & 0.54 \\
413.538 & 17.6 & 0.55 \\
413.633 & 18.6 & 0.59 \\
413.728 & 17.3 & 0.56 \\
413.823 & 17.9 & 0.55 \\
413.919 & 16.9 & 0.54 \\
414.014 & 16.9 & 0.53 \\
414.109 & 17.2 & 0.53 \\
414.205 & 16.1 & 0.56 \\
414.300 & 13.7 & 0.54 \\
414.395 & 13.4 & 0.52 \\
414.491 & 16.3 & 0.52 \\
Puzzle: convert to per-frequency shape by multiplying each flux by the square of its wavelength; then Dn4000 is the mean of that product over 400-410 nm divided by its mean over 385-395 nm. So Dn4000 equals 1.57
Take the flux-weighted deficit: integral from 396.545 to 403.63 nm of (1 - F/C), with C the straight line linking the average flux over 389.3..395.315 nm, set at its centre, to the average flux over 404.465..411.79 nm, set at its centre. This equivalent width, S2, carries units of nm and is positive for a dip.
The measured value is -0.48 nm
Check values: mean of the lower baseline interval 10.3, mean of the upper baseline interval 15.6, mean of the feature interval 13.9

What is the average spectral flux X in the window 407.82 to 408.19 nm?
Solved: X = 15.7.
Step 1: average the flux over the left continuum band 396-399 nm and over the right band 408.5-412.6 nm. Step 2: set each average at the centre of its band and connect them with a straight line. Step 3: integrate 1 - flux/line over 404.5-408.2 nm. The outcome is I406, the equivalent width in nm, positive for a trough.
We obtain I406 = -0.29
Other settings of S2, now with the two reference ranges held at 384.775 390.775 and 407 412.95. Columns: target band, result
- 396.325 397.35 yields 0.64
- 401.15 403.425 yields -0.19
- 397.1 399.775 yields 0.08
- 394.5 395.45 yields 0.05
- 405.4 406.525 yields 0.01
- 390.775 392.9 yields 0.15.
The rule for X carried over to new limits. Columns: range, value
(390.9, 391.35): 14.4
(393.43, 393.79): 3.57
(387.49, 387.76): 12.5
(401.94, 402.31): 15.8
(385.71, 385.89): 11.9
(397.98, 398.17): 14.3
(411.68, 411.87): 17.6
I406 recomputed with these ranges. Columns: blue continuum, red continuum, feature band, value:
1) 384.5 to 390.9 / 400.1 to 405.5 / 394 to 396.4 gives 0.47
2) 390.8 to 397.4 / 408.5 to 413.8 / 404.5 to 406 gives -0.18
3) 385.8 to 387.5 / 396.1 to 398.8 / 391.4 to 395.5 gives 0.48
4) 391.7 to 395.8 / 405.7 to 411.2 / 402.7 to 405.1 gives -0.40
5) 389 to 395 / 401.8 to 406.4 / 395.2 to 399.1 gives 0.57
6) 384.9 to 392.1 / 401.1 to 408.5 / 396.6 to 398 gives 0.61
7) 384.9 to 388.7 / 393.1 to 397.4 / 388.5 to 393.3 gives -0.31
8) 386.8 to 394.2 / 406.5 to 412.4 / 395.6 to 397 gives 0.49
